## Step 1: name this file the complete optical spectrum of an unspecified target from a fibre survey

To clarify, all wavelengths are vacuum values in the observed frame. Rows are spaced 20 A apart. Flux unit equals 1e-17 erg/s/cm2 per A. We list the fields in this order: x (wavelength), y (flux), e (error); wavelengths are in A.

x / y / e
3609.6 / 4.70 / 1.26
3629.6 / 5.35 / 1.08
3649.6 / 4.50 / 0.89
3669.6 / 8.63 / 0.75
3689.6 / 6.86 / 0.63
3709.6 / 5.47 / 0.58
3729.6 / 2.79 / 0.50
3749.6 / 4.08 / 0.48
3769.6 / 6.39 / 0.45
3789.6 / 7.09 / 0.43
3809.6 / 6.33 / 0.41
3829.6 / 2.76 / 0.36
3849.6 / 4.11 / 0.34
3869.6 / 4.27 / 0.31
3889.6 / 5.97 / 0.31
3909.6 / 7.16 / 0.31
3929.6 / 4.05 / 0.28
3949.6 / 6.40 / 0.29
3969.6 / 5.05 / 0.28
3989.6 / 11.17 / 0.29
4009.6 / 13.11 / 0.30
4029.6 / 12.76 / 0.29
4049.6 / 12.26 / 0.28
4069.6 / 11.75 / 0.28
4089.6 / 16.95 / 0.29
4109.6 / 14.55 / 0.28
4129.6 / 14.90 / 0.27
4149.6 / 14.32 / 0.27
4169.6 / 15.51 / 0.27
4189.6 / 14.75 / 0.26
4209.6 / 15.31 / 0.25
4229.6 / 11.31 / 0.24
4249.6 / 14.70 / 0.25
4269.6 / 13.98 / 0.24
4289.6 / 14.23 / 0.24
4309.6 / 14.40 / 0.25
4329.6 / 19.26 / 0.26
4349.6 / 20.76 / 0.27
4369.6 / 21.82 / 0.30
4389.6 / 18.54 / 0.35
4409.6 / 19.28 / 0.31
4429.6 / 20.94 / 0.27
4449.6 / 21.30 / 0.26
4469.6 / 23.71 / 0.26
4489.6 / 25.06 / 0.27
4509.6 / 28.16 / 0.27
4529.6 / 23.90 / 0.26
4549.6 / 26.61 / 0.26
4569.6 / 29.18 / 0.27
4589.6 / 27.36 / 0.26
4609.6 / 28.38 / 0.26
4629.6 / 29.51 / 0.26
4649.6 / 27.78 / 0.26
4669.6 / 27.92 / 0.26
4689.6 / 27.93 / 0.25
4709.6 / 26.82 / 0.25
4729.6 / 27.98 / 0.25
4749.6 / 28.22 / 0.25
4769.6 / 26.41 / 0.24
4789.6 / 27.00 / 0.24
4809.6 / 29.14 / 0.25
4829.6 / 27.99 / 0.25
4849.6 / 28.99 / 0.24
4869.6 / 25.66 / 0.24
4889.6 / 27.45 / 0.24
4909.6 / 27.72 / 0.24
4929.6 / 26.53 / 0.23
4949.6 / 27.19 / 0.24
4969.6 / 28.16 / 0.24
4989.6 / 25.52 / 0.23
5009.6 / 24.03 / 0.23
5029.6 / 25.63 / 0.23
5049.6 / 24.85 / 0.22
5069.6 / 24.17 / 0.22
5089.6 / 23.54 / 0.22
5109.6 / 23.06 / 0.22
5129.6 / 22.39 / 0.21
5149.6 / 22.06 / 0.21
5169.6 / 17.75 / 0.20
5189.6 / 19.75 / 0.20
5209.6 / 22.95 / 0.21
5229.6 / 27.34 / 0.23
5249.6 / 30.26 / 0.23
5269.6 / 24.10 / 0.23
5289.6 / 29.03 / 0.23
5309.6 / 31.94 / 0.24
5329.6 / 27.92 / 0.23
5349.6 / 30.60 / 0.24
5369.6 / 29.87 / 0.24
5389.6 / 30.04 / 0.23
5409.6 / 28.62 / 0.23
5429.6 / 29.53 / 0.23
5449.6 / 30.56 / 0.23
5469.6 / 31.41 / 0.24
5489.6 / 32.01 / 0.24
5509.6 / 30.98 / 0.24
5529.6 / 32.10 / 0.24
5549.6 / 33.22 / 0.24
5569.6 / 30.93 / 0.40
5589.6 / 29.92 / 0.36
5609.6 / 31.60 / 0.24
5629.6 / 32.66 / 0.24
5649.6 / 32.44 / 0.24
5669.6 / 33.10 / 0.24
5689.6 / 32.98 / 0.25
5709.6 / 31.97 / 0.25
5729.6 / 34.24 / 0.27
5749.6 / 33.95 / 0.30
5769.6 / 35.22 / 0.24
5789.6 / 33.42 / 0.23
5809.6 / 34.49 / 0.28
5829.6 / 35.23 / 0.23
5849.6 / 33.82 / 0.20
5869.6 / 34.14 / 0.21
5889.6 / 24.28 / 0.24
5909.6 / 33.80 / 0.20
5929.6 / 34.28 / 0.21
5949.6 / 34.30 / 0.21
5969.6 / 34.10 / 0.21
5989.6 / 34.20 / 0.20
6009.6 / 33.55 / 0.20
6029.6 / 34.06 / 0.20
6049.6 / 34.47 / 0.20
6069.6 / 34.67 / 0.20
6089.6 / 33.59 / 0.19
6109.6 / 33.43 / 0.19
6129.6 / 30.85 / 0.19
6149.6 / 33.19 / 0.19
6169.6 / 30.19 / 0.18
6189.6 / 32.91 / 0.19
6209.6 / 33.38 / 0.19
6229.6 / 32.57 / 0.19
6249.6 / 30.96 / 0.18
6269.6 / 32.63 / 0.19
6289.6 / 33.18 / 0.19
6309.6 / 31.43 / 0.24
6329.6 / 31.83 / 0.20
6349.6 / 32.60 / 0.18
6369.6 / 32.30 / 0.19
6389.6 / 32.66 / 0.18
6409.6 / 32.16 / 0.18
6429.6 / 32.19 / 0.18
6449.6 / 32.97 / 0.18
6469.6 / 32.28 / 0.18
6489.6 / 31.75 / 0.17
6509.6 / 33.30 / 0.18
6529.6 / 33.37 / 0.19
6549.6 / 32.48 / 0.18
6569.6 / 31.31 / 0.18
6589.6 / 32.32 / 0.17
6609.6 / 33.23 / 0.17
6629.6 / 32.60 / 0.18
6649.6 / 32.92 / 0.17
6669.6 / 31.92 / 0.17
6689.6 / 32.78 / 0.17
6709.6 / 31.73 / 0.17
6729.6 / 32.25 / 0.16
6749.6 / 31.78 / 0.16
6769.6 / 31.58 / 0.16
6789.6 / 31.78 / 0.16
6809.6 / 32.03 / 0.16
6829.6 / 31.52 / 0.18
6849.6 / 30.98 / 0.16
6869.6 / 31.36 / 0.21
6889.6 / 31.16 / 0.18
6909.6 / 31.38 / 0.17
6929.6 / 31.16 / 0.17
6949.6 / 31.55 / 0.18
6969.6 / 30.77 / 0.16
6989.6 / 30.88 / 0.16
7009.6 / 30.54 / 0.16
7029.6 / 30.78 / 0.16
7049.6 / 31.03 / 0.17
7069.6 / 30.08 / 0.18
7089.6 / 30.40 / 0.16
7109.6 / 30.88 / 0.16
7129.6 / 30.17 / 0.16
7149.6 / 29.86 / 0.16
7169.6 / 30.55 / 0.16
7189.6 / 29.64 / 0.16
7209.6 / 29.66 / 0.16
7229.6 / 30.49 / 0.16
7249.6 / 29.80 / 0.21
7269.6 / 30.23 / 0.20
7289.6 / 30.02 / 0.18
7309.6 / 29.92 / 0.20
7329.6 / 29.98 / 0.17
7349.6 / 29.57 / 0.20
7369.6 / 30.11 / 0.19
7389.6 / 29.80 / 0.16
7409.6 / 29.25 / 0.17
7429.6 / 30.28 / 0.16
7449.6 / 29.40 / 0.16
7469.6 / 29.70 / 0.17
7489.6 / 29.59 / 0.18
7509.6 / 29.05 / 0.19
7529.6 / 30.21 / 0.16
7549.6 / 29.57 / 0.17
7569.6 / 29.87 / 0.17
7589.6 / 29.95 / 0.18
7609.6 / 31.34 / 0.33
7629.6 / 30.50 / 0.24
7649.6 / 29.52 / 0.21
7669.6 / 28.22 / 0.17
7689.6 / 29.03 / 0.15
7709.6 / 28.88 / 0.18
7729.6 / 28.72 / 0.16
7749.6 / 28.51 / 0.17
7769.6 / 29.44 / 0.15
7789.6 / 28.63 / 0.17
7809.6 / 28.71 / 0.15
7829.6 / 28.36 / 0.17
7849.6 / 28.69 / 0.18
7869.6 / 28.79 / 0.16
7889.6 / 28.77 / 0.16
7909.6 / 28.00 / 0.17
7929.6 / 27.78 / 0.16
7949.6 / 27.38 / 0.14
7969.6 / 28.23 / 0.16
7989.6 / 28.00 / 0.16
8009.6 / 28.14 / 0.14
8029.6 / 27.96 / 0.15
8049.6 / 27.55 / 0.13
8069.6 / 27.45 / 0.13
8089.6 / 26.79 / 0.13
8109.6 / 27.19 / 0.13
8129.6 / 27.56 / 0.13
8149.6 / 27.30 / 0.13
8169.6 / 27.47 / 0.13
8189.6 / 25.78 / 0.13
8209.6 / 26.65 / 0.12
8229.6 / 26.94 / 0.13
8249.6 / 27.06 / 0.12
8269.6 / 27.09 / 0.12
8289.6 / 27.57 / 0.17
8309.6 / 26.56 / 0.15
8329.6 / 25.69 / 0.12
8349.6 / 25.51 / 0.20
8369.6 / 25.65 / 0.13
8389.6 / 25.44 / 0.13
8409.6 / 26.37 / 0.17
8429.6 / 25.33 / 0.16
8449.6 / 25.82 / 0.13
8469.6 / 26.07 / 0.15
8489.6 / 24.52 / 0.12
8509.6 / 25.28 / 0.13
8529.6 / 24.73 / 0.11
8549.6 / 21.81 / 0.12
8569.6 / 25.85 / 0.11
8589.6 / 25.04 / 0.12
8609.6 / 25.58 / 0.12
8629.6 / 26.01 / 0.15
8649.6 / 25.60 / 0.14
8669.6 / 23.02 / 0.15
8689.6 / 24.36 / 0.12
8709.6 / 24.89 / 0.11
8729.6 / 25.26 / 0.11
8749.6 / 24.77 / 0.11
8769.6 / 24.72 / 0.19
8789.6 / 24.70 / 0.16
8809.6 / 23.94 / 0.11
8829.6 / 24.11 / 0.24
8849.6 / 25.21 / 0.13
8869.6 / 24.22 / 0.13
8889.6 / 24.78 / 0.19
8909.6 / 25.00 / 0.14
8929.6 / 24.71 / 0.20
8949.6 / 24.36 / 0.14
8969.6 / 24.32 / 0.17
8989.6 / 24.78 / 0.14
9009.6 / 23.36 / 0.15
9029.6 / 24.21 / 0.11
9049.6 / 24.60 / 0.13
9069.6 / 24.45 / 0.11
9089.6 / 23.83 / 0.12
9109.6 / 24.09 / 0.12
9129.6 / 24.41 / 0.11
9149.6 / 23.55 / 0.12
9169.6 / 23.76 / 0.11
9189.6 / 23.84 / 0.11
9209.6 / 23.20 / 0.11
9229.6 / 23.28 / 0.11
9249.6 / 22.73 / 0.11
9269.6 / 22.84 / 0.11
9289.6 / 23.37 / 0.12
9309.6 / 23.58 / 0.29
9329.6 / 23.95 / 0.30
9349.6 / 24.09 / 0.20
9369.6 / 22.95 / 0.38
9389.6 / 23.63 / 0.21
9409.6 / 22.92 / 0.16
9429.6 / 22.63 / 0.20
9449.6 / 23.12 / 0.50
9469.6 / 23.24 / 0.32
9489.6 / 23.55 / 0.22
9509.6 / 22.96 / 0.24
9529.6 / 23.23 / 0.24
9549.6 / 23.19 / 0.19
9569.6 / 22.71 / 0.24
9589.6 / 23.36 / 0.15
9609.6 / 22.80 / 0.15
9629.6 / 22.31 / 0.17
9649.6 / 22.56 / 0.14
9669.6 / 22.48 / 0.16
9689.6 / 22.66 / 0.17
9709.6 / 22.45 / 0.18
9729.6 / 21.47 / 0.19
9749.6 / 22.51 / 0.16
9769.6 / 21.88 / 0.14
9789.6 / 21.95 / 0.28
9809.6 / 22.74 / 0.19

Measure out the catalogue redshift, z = 0.00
